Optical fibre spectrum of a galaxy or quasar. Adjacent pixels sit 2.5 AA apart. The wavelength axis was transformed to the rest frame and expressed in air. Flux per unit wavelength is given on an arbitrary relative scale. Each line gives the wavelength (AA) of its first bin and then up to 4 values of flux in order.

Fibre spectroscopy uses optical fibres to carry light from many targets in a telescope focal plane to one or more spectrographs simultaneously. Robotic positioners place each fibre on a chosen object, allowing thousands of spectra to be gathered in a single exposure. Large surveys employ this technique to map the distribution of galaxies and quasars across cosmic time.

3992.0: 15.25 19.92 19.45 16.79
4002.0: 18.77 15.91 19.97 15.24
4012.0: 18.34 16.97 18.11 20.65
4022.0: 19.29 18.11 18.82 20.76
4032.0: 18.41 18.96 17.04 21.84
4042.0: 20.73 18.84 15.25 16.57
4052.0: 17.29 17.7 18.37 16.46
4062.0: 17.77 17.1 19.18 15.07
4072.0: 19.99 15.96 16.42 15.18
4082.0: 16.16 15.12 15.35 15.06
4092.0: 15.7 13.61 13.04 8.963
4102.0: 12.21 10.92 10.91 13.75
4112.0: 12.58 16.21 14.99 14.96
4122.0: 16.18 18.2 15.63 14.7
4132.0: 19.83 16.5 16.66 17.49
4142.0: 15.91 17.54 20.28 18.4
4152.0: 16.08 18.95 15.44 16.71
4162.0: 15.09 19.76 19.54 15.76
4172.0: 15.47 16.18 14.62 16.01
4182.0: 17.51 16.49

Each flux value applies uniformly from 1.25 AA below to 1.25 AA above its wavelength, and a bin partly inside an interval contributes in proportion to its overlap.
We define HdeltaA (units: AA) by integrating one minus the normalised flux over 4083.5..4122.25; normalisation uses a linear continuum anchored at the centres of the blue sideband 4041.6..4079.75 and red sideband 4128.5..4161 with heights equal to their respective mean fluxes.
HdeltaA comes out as 8.2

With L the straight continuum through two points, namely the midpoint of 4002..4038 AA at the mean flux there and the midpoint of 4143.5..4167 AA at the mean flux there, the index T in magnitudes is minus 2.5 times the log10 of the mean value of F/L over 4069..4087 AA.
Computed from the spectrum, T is 0.11 mag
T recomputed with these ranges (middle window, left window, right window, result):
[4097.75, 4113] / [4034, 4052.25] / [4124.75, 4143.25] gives 0.43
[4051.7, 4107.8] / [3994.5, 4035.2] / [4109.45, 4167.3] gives 0.15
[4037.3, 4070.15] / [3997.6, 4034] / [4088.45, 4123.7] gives -0.10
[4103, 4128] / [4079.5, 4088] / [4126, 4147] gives 0.14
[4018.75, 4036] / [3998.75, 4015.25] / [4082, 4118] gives -0.16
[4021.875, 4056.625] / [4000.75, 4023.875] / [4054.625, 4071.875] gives -0.04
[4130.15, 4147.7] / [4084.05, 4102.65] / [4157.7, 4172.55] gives -0.11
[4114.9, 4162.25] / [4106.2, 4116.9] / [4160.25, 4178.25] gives -0.12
